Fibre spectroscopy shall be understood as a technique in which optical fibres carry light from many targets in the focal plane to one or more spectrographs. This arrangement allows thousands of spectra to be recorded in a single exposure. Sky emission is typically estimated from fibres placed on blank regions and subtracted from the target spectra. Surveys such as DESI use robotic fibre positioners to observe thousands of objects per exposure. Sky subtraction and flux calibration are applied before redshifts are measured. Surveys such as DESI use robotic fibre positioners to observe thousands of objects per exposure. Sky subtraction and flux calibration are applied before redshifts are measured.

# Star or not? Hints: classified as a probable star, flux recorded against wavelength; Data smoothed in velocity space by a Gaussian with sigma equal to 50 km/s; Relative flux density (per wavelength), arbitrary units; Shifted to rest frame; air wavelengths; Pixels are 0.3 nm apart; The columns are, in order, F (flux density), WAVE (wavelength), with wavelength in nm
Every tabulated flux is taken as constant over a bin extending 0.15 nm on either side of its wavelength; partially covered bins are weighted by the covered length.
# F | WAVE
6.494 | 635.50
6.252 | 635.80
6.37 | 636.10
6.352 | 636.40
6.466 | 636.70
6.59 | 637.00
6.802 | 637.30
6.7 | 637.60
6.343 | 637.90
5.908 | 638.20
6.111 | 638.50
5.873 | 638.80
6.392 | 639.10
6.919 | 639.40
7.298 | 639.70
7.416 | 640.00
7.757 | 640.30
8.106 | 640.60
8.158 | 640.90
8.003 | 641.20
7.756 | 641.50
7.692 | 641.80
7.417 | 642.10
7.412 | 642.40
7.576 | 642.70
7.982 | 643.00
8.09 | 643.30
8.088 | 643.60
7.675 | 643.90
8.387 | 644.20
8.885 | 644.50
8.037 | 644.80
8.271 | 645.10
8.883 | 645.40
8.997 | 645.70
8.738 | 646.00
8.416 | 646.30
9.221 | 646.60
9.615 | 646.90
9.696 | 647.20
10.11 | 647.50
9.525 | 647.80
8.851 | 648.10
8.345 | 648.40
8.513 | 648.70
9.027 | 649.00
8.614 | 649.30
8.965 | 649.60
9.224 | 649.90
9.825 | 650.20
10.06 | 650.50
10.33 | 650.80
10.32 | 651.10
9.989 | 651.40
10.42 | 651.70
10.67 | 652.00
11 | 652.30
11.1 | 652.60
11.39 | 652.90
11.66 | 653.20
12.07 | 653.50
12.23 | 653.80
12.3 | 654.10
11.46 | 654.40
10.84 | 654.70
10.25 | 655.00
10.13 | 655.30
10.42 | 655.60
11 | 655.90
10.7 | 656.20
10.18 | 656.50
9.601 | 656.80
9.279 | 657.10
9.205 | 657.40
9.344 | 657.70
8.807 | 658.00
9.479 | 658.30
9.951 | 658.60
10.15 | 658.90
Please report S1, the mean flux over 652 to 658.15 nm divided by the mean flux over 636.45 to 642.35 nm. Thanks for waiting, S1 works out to 1.51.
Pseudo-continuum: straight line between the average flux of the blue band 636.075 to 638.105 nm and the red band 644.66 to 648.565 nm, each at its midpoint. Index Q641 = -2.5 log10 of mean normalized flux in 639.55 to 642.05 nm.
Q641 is -0.04 mag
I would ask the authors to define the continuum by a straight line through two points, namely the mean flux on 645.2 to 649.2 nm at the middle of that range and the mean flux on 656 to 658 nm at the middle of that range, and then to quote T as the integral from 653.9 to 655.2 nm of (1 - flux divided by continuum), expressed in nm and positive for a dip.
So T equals -0.23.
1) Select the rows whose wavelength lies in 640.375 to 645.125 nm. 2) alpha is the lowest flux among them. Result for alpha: 7.412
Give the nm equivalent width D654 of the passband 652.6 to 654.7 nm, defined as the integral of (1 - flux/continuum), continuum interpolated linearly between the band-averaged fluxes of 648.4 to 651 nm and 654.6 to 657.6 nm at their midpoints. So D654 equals -0.41 nm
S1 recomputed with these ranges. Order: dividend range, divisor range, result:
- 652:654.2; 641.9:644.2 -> 1.49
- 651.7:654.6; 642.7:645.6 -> 1.39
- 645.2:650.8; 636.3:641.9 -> 1.31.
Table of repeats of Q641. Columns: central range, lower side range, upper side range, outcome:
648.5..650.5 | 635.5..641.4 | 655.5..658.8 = -0.060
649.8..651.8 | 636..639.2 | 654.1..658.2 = -0.110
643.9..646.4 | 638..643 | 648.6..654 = 0.007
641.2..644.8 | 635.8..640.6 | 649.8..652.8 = 0.012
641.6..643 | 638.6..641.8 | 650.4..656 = 0.050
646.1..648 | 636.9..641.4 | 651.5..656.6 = -0.031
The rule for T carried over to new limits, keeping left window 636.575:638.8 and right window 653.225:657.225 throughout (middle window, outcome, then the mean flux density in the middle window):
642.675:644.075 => -0.02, 7.92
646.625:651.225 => -0.08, 9.39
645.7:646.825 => -0.04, 8.87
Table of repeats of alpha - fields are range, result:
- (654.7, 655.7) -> 10.13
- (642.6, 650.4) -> 7.576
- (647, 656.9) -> 8.345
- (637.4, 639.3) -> 5.873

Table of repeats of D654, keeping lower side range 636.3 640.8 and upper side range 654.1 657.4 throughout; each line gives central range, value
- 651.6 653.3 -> -0.23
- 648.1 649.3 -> 0.04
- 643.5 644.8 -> -0.05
